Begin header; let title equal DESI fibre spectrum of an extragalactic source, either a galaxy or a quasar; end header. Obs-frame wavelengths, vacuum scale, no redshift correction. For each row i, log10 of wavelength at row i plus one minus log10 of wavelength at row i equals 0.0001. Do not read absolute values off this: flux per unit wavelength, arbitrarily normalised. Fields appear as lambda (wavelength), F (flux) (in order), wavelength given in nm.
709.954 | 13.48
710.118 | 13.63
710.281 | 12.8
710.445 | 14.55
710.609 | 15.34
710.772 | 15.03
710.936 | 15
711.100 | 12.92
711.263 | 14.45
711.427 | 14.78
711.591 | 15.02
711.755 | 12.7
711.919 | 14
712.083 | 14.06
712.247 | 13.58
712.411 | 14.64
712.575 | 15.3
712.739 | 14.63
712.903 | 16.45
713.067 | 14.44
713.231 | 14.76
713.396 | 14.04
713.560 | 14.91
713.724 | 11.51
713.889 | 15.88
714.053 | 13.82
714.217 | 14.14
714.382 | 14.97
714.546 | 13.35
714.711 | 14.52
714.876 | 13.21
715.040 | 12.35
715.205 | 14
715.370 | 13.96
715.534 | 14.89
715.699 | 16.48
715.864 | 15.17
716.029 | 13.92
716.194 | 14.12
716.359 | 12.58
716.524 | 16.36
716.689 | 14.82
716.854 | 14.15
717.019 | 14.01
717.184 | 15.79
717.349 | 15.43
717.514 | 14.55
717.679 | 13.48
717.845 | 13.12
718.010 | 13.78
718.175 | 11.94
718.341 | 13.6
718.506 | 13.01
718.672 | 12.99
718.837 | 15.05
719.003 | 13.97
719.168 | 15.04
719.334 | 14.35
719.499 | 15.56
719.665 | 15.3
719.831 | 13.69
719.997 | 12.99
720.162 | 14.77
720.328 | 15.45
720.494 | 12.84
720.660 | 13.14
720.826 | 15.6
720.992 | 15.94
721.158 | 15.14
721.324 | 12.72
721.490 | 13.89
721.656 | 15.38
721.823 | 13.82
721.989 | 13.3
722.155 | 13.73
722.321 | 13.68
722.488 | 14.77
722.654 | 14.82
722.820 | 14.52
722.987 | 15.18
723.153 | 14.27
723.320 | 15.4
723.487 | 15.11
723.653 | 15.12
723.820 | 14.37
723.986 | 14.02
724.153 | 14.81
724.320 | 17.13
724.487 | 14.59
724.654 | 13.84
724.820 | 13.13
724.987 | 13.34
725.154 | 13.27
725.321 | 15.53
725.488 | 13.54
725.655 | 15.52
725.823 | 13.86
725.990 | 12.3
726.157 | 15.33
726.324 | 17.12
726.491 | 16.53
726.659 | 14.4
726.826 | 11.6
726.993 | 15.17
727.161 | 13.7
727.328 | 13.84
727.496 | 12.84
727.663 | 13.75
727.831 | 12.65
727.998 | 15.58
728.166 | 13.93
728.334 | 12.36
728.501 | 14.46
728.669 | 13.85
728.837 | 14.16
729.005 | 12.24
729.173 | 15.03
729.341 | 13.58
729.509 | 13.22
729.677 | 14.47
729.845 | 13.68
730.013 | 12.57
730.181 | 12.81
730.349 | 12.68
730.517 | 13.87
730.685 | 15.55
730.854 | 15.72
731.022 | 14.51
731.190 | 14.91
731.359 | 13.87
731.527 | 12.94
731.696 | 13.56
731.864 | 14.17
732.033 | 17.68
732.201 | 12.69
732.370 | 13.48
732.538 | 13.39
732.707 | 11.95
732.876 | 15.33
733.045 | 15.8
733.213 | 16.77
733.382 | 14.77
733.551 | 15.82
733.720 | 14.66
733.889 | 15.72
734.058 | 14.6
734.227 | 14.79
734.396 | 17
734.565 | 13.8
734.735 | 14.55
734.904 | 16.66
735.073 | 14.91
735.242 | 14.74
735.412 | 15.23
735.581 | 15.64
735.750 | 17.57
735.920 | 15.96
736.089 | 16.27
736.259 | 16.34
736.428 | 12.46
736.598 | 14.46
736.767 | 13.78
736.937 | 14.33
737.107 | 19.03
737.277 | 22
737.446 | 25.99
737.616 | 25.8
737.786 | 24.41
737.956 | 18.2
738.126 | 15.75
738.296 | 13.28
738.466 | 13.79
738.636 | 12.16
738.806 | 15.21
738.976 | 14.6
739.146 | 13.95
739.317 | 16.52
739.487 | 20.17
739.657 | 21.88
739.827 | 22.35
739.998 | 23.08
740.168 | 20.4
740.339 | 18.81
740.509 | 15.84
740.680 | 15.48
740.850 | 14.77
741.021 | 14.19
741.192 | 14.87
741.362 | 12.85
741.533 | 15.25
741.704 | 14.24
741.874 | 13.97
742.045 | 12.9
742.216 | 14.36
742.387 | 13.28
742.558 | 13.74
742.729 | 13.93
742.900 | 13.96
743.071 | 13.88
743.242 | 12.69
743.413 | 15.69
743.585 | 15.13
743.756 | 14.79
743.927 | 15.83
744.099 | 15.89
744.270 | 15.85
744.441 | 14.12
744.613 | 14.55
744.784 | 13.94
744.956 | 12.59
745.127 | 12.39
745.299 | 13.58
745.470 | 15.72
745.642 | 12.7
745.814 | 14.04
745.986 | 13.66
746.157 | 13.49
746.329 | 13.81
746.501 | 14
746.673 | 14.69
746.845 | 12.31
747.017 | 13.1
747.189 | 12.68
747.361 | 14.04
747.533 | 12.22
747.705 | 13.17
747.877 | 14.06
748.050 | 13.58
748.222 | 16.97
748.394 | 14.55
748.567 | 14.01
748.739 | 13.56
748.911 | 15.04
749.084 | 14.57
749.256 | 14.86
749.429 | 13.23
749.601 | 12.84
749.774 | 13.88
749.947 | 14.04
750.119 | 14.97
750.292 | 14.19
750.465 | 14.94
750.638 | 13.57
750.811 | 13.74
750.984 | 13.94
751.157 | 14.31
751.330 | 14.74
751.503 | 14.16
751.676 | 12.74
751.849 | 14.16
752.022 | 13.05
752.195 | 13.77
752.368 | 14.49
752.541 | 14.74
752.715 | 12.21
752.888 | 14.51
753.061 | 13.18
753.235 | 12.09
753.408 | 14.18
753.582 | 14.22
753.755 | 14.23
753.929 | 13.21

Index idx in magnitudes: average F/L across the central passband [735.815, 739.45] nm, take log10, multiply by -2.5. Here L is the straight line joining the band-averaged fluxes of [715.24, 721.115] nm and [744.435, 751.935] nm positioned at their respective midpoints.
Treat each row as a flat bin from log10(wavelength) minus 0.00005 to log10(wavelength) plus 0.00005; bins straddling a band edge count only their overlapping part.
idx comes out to -0.20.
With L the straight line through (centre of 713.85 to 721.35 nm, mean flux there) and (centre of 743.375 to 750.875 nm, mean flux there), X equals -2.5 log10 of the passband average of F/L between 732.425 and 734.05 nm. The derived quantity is -0.05 mag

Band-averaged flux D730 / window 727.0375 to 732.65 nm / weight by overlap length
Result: 13.9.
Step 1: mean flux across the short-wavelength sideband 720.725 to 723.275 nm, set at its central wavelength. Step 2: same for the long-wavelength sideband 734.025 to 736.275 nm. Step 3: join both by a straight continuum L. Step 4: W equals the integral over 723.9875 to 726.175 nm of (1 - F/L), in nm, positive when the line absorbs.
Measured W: 0.06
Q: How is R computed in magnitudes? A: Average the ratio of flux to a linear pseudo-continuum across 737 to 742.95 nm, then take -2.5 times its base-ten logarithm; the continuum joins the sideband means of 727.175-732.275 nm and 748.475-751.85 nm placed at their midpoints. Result -0.20 mag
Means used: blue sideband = 13.9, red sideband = 14.1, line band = 16.9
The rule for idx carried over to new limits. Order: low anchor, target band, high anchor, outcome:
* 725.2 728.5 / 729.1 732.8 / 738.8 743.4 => 0.06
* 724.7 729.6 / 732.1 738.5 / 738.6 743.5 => -0.08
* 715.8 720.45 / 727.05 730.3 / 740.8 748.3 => 0.04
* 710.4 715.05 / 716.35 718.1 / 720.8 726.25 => -0.01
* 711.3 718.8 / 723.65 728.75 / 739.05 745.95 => 0.03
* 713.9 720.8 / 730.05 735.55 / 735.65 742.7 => 0.09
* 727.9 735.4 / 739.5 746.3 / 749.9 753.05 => -0.08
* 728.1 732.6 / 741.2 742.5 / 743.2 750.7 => 0.01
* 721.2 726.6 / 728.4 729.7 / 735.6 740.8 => 0.13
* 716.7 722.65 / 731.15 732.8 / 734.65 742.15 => 0.15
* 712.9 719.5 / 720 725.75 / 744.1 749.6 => -0.02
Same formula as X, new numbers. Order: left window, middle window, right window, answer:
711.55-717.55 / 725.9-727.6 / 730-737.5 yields 0.05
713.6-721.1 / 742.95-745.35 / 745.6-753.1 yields -0.03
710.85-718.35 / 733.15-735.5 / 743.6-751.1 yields -0.08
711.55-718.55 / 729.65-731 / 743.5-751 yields 0.02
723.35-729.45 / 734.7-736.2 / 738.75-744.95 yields -0.05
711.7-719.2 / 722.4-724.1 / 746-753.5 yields -0.05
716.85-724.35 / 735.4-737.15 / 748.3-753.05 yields -0.10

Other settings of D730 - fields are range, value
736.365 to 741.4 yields 17.4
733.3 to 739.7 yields 16.5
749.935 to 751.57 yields 14.3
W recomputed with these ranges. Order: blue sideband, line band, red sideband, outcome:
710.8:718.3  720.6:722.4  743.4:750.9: 0.000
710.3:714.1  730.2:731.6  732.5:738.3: 0.159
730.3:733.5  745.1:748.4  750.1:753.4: 0.060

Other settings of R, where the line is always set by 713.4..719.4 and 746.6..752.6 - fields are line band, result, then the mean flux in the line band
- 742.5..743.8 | -0.02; 14.2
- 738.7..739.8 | -0.23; 17.3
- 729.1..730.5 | 0.04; 13.5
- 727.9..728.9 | 0.00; 14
